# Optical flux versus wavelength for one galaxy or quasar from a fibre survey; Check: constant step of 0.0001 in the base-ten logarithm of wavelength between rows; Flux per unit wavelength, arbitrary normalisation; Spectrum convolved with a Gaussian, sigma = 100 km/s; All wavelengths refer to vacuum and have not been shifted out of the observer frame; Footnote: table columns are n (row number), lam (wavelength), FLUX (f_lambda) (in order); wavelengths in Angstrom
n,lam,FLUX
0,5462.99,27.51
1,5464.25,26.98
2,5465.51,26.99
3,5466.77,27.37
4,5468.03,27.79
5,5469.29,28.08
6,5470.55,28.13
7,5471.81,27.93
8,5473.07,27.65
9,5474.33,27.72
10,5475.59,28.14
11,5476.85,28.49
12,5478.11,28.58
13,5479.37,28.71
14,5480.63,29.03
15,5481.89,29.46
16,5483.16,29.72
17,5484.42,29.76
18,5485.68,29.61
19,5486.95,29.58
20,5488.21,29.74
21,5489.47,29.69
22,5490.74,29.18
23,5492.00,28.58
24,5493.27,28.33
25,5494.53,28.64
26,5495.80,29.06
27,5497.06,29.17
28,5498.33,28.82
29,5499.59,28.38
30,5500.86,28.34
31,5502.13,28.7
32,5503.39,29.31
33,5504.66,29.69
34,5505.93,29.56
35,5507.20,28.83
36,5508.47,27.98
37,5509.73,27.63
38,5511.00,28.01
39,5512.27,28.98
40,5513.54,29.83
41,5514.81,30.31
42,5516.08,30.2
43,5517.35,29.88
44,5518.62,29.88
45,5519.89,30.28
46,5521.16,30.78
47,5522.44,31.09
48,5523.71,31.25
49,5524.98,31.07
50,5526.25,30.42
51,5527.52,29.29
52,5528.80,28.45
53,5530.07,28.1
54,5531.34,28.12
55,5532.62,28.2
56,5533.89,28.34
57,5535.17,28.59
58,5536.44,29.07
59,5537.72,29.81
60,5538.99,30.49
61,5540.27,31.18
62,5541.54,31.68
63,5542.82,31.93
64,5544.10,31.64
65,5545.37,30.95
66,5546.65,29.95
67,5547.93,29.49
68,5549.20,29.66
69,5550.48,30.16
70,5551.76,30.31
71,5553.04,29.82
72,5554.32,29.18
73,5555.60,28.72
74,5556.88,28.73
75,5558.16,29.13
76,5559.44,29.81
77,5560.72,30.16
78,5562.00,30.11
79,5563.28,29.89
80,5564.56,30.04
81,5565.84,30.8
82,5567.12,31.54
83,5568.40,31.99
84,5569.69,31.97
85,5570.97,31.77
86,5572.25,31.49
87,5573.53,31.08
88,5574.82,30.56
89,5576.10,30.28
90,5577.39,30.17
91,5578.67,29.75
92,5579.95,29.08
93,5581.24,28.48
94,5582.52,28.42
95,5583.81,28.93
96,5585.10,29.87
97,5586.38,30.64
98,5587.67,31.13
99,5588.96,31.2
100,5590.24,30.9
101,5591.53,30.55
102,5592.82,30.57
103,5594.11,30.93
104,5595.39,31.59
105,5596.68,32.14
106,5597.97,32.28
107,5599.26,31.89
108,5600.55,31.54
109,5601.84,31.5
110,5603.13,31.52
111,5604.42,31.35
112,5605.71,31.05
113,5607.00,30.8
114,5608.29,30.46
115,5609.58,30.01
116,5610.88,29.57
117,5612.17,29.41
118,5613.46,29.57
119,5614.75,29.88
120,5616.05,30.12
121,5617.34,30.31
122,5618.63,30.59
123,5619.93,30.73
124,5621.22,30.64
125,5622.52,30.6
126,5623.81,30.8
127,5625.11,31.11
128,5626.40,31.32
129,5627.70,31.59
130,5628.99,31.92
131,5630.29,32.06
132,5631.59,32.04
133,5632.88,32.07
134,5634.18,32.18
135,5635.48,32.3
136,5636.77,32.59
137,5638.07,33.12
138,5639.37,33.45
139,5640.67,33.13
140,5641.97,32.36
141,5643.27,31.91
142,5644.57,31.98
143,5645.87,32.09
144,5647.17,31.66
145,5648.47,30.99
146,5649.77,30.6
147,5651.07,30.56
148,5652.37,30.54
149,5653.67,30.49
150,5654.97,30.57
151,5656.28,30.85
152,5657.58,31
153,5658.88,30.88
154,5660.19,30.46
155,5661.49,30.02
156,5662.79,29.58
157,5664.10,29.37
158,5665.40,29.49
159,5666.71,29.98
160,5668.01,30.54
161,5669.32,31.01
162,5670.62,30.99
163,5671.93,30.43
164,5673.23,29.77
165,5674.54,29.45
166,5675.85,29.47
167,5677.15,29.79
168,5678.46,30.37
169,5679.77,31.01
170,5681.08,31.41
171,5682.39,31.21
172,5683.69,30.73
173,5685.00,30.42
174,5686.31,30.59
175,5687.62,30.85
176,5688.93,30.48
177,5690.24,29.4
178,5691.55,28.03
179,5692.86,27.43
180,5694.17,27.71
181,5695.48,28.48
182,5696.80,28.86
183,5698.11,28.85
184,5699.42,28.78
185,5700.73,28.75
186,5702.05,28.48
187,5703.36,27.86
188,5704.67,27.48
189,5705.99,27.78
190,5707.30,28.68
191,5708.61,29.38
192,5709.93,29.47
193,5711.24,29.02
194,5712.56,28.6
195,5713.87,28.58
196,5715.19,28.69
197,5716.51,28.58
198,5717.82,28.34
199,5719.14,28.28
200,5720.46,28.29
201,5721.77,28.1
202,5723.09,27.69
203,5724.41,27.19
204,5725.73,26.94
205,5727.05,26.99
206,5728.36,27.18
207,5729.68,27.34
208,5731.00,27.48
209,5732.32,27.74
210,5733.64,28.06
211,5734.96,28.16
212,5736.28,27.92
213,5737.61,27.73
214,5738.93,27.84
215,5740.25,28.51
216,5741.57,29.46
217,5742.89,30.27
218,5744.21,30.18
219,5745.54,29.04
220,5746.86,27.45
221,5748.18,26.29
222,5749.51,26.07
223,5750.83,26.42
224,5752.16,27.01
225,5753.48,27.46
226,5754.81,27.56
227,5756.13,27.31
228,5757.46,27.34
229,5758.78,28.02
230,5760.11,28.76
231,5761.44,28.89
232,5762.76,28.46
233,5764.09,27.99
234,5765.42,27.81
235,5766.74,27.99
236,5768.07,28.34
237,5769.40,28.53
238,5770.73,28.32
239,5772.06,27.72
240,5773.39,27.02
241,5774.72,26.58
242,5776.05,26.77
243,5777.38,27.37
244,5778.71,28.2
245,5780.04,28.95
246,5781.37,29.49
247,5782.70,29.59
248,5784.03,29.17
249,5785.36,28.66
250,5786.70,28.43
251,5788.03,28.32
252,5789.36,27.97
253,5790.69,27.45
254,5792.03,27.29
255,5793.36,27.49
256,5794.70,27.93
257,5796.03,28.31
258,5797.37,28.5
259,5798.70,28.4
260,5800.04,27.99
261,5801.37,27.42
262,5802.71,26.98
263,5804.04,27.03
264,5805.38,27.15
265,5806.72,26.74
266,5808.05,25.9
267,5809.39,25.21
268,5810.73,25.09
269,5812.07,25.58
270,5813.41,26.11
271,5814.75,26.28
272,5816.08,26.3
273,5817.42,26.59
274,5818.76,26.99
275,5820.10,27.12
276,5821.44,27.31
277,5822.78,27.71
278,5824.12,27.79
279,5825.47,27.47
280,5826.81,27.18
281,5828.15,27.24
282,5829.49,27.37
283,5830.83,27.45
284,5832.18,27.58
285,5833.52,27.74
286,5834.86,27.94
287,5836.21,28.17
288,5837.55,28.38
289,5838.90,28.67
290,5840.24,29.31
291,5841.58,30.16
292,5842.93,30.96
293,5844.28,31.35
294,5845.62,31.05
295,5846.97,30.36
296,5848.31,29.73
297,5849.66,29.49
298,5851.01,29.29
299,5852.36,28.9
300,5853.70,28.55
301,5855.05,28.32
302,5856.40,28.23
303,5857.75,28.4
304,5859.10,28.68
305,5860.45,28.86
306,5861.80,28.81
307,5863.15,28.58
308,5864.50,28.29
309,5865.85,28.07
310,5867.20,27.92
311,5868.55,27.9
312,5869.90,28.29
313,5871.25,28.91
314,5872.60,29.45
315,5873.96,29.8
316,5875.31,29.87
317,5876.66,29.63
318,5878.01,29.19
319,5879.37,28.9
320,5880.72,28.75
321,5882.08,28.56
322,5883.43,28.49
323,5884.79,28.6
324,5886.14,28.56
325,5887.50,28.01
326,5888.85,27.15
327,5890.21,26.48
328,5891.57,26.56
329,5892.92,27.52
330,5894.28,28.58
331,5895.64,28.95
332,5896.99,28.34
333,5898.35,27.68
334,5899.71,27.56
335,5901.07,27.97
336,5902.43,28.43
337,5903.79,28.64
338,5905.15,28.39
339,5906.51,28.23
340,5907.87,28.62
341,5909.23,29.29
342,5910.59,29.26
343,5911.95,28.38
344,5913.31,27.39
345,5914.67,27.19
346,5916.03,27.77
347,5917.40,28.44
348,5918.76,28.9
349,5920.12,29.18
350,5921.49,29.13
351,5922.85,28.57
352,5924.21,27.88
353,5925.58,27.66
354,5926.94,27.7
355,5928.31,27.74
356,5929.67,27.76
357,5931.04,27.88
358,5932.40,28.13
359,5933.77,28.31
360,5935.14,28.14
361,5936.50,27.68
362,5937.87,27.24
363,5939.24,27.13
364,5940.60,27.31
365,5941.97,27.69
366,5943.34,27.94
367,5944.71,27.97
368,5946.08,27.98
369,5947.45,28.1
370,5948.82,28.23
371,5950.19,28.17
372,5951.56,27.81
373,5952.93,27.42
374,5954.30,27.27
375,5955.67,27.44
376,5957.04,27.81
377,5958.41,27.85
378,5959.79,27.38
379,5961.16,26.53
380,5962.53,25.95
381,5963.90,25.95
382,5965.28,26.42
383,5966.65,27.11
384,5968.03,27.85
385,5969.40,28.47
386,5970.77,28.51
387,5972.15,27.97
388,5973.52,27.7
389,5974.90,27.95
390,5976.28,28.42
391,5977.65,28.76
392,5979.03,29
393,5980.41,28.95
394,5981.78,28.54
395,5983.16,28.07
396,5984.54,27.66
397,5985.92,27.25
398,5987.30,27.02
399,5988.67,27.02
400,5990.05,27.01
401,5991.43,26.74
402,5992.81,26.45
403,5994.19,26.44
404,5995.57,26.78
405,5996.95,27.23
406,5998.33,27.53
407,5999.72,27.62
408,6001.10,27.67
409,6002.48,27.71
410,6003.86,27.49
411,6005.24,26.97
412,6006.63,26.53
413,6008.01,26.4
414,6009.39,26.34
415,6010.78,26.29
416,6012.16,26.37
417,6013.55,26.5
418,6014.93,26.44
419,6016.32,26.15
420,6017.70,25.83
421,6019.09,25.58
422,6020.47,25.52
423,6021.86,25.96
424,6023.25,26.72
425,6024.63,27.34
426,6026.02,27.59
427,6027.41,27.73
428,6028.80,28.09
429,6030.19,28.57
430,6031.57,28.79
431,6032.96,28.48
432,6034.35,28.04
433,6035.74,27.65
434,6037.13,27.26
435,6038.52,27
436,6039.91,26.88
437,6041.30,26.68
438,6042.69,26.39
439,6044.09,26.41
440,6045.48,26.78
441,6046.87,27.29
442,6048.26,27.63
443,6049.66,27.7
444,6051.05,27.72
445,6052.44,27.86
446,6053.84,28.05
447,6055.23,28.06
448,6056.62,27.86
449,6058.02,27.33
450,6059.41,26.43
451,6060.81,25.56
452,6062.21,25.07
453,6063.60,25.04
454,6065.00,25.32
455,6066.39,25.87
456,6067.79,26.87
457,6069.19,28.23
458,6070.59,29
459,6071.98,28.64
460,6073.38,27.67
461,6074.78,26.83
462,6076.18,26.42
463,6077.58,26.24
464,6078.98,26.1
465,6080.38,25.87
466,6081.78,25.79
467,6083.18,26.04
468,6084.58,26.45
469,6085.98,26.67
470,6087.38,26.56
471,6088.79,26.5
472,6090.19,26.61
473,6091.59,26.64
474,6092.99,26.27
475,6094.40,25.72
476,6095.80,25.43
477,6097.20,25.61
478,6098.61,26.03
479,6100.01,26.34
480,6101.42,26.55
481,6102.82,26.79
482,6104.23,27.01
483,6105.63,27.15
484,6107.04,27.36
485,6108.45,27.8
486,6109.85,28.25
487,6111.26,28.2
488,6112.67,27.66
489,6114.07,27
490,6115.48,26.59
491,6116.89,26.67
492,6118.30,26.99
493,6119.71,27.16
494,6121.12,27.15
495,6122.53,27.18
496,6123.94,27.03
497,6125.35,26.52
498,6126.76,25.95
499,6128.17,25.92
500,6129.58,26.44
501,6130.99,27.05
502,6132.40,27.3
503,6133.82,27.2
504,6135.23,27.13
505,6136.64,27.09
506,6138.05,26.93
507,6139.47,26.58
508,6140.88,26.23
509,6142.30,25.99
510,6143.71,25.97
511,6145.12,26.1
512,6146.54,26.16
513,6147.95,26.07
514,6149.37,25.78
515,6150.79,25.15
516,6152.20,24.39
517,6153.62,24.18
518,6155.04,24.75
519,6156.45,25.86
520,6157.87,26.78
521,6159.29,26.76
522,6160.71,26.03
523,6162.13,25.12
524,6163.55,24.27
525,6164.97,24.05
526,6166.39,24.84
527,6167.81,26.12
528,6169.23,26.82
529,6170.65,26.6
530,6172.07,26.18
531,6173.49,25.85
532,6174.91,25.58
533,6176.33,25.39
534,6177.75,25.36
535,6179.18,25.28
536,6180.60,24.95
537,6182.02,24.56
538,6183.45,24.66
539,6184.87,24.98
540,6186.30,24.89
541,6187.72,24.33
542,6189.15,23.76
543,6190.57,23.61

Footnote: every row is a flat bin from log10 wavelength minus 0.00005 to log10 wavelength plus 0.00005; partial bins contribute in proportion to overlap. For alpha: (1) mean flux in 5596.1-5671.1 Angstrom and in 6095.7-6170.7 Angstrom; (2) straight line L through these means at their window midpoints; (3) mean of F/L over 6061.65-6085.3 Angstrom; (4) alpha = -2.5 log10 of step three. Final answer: 0.01 mag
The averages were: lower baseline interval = 31.1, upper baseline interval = 26.4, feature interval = 26.6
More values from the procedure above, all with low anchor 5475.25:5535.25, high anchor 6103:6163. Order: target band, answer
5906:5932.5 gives -0.03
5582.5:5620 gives -0.07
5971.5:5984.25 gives -0.05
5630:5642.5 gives -0.14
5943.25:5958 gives -0.02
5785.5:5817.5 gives 0.03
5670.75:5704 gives -0.04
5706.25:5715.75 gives -0.02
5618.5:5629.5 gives -0.08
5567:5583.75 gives -0.05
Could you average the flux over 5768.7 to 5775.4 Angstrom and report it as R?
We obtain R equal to 27.6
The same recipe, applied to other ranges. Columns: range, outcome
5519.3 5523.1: 30.7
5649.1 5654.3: 30.6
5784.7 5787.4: 28.5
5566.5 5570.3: 31.8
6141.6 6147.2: 26.1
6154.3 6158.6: 25.8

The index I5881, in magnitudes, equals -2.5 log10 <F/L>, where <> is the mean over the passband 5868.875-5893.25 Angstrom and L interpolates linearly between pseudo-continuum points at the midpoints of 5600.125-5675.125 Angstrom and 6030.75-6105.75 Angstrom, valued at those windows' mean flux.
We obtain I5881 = 0.01 mag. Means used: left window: 31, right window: 26.8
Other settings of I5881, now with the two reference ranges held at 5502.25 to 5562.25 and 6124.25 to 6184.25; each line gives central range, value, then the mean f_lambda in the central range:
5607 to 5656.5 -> -0.08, 31.2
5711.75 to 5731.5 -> 0.02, 27.9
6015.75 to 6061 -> -0.03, 27.2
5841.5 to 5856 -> -0.08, 29.8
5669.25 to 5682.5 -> -0.06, 30.4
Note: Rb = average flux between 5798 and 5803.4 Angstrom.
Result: 27.7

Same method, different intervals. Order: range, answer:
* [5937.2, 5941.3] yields 27.2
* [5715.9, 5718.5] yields 28.5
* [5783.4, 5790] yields 28.5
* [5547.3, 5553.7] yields 29.9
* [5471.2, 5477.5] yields 28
